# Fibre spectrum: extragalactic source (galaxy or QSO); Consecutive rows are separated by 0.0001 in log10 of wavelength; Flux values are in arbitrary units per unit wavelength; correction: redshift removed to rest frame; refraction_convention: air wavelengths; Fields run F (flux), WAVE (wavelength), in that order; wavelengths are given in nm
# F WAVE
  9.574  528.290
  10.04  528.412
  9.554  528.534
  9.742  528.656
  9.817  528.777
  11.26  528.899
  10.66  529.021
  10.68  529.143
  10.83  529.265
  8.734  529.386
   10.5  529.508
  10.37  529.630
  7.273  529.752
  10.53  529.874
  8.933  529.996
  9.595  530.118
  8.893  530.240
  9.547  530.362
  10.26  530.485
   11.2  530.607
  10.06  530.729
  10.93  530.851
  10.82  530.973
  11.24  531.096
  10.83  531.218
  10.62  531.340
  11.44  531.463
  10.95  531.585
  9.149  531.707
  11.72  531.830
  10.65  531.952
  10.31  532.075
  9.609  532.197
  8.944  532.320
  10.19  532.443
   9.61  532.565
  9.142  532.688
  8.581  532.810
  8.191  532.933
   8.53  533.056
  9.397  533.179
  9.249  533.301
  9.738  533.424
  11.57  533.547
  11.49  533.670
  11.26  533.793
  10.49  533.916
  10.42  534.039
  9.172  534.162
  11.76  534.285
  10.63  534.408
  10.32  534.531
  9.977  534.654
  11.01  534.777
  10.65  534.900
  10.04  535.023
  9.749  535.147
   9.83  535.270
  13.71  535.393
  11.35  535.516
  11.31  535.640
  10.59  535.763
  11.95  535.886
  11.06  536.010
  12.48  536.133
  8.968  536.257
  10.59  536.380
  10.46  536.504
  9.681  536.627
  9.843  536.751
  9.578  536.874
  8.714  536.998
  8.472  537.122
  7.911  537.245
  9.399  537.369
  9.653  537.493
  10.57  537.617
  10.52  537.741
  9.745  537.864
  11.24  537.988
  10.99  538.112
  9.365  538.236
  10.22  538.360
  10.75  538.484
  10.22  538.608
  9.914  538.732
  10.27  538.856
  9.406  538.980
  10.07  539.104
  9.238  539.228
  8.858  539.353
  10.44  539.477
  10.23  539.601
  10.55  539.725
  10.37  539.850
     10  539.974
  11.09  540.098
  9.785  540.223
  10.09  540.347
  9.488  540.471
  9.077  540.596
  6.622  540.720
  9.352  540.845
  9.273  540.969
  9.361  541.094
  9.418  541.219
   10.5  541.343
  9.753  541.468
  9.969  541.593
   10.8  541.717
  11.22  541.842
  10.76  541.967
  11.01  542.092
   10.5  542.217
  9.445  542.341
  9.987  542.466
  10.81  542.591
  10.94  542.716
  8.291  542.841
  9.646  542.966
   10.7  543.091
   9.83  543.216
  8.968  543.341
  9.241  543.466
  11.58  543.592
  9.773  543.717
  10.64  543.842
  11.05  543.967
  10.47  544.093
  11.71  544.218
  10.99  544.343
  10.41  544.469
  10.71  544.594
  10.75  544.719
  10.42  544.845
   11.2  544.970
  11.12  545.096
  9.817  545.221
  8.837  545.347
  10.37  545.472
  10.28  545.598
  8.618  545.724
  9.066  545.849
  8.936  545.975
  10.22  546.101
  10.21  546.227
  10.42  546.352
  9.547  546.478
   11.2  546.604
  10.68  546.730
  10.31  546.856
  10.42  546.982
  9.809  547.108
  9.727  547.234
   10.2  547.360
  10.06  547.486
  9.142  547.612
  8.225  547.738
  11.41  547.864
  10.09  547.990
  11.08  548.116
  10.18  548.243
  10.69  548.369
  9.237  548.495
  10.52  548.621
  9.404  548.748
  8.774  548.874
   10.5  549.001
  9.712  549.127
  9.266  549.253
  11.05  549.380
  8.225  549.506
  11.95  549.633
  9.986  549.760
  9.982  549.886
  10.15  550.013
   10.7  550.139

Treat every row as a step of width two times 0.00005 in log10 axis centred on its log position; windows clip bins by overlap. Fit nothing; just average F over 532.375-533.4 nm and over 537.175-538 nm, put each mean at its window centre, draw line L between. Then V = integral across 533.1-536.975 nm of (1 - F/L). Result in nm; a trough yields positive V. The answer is -0.47 nm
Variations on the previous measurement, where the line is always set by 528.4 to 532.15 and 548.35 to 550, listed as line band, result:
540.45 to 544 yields 0.04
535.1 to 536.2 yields -0.13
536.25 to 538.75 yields 0.06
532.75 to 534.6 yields 0.02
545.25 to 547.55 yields 0.01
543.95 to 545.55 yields -0.09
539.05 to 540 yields 0.01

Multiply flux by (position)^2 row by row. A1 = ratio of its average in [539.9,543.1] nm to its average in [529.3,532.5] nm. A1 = 1.02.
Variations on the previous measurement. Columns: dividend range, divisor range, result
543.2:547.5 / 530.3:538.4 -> 1.04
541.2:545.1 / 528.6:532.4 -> 1.07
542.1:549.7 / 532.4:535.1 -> 1.05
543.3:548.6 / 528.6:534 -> 1.07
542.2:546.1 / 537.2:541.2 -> 1.05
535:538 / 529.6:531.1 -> 1.06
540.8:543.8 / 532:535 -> 1.04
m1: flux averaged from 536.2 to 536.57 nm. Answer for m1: 10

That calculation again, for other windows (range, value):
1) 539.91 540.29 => 10.3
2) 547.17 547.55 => 10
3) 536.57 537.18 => 9.25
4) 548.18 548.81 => 10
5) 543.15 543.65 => 9.88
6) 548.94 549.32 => 9.84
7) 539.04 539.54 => 9.65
